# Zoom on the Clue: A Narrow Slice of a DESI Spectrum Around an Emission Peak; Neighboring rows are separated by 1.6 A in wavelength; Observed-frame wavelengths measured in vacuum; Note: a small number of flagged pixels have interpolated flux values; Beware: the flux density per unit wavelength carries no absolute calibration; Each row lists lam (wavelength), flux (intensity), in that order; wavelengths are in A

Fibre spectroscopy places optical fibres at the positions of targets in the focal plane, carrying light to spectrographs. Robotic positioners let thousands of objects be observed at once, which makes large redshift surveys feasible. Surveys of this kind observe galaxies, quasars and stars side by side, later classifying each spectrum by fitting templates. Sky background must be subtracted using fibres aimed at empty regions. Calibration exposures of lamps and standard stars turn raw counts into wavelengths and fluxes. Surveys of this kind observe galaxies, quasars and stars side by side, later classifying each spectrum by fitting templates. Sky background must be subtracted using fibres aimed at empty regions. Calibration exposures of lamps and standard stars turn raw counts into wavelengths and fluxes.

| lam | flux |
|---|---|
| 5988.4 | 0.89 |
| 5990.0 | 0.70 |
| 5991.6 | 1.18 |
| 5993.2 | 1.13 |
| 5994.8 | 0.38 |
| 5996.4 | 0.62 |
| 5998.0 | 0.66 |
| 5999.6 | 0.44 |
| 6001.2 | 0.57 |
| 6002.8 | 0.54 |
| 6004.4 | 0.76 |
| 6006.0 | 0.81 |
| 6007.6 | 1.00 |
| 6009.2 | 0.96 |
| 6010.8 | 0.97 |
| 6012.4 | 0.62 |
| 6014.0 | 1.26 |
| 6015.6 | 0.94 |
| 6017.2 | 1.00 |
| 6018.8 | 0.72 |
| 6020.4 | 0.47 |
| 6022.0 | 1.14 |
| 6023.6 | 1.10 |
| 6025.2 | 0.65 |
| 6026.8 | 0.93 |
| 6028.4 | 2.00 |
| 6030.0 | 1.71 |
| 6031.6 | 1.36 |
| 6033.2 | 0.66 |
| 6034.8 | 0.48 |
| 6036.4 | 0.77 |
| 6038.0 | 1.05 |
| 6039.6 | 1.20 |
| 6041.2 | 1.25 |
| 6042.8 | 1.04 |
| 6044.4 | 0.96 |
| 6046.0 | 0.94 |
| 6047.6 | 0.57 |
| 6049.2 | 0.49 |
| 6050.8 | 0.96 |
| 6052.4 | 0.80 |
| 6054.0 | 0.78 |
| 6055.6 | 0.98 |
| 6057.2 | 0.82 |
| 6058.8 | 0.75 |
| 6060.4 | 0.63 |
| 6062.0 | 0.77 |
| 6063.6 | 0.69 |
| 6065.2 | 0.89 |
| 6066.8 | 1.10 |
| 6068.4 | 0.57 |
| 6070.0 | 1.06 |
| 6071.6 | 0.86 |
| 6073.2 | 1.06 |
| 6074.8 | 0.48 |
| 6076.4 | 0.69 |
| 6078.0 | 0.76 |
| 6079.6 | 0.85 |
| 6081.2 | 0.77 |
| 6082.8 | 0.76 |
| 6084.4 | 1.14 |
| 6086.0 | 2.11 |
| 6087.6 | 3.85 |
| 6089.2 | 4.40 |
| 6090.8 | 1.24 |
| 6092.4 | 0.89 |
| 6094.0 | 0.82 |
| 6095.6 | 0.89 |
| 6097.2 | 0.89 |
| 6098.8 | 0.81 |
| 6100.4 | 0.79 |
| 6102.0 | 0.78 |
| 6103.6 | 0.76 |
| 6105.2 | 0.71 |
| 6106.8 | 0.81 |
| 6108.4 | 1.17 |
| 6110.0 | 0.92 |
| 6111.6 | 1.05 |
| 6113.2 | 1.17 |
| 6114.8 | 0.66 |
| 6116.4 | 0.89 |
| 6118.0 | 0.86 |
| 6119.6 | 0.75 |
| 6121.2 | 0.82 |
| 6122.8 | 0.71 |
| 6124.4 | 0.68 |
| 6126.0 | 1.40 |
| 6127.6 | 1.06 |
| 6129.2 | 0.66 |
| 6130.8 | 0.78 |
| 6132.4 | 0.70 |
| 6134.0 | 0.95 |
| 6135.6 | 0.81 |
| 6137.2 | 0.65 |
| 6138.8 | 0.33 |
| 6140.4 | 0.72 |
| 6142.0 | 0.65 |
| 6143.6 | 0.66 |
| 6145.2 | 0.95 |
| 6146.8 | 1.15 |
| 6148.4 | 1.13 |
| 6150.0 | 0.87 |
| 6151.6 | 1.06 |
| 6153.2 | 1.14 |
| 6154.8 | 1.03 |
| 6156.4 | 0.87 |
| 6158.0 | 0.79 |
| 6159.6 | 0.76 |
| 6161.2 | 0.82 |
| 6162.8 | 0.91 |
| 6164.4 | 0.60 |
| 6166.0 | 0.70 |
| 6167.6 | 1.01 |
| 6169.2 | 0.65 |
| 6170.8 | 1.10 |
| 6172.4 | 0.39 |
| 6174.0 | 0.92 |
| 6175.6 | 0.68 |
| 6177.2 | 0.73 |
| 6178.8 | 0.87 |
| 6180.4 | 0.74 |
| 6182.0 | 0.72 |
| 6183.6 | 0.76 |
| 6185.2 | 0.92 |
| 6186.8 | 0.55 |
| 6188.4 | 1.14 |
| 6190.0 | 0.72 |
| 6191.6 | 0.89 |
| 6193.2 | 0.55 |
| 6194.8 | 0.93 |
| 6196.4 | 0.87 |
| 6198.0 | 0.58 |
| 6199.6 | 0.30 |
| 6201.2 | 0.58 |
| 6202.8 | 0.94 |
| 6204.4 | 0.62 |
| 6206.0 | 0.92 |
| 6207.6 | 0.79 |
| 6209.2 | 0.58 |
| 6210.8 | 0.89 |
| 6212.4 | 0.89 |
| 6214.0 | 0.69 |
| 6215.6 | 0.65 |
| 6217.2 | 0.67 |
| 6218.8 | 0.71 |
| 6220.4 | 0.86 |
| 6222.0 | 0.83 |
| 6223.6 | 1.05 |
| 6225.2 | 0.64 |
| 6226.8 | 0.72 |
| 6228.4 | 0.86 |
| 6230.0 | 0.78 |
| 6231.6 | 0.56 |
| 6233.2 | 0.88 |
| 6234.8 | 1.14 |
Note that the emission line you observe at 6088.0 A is [O III]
